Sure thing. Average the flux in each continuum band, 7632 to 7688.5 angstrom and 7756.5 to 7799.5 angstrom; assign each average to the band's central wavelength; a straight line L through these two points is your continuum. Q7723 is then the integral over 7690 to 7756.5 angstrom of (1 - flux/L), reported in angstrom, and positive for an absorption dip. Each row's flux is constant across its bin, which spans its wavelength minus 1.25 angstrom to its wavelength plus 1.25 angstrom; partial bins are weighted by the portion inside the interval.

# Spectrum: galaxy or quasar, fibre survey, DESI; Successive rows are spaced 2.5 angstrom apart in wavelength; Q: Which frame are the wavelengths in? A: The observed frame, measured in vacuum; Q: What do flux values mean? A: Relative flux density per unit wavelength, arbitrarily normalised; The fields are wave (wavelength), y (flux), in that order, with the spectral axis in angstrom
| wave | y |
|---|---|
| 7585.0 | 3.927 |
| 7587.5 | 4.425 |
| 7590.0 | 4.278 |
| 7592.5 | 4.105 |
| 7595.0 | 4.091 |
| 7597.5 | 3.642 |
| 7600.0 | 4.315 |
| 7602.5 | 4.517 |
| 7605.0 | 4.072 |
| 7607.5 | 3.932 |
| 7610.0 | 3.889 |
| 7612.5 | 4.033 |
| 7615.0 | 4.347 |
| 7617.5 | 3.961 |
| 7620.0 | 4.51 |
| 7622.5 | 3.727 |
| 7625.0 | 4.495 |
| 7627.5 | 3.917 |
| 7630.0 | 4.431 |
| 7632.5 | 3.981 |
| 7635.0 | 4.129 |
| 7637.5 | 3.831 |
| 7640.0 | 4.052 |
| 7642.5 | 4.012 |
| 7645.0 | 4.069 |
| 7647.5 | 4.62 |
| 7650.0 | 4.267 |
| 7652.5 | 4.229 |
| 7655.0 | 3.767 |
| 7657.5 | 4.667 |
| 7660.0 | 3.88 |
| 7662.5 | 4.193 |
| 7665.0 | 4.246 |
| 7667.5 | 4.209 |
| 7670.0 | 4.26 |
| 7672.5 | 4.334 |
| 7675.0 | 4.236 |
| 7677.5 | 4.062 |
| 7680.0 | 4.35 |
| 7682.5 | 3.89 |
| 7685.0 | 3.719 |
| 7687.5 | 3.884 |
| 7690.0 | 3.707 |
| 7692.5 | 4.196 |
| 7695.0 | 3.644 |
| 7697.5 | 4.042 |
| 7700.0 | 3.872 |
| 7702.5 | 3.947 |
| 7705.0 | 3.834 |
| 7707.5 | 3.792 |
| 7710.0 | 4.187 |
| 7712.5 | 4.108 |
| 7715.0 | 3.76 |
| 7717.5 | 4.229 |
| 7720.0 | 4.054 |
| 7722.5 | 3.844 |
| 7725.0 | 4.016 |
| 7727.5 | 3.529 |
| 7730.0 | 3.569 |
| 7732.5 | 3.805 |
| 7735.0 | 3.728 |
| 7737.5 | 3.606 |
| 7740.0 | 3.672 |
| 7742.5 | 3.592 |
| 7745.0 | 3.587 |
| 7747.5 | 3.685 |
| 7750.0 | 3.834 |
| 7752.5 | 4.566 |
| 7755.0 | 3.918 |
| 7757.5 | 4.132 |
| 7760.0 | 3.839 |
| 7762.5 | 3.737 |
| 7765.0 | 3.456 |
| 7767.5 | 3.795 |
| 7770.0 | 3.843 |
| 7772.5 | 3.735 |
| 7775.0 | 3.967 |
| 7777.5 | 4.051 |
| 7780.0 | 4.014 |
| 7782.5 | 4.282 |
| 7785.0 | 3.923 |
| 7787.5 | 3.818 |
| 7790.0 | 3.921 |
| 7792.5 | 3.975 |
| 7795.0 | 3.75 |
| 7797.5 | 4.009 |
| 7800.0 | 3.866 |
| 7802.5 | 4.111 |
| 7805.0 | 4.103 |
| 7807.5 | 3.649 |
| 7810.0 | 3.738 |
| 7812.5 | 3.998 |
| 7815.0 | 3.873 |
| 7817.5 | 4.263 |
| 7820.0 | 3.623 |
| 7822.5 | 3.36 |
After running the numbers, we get 2.3 angstrom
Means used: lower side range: 4.13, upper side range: 3.89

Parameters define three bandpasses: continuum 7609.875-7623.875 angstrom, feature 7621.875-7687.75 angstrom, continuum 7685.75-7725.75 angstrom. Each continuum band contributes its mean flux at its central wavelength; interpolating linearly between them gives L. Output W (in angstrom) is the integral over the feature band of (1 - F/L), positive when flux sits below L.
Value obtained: -1.7 angstrom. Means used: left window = 4.1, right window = 3.94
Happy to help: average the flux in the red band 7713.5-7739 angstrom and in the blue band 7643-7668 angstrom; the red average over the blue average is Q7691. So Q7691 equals 0.9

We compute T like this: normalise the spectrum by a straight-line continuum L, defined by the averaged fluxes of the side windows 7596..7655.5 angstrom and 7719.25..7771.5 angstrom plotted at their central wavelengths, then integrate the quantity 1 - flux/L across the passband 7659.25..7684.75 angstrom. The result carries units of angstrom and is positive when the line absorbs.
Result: -1.0 angstrom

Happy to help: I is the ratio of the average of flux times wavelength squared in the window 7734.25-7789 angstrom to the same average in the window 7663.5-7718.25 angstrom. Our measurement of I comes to 1.0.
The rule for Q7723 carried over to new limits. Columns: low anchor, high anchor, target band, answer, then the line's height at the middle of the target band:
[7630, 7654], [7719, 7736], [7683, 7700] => 0.3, 3.94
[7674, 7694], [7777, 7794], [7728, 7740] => 1.0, 3.99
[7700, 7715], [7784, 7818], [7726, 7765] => 1.6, 3.94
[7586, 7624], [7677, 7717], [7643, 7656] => -0.5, 4.04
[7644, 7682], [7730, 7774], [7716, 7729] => 0.0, 3.93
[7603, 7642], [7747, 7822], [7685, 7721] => 0.6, 4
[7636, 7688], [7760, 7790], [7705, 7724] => 0.1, 4.01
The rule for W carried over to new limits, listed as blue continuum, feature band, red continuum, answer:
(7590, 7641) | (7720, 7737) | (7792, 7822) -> 0.9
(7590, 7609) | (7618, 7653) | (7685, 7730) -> -1.0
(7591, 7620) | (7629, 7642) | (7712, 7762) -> -0.1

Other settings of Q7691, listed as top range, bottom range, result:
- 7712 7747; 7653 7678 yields 0.90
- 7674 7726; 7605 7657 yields 0.96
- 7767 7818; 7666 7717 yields 0.98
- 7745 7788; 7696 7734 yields 1.00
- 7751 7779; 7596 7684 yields 0.94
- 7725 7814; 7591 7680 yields 0.93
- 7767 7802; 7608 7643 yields 0.96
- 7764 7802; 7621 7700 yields 0.95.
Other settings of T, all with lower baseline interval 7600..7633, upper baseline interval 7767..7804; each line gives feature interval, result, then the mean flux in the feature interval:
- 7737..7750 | 1.12 angstrom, 3.65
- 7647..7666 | -0.55 angstrom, 4.22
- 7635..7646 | 0.31 angstrom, 4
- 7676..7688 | 0.23 angstrom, 3.99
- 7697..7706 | 0.29 angstrom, 3.92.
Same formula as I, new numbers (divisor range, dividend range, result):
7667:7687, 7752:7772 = 0.96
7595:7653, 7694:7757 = 0.96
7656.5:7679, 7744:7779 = 0.94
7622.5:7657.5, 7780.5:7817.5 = 0.99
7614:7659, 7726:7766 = 0.93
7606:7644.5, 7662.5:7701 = 1.01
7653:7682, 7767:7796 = 0.96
